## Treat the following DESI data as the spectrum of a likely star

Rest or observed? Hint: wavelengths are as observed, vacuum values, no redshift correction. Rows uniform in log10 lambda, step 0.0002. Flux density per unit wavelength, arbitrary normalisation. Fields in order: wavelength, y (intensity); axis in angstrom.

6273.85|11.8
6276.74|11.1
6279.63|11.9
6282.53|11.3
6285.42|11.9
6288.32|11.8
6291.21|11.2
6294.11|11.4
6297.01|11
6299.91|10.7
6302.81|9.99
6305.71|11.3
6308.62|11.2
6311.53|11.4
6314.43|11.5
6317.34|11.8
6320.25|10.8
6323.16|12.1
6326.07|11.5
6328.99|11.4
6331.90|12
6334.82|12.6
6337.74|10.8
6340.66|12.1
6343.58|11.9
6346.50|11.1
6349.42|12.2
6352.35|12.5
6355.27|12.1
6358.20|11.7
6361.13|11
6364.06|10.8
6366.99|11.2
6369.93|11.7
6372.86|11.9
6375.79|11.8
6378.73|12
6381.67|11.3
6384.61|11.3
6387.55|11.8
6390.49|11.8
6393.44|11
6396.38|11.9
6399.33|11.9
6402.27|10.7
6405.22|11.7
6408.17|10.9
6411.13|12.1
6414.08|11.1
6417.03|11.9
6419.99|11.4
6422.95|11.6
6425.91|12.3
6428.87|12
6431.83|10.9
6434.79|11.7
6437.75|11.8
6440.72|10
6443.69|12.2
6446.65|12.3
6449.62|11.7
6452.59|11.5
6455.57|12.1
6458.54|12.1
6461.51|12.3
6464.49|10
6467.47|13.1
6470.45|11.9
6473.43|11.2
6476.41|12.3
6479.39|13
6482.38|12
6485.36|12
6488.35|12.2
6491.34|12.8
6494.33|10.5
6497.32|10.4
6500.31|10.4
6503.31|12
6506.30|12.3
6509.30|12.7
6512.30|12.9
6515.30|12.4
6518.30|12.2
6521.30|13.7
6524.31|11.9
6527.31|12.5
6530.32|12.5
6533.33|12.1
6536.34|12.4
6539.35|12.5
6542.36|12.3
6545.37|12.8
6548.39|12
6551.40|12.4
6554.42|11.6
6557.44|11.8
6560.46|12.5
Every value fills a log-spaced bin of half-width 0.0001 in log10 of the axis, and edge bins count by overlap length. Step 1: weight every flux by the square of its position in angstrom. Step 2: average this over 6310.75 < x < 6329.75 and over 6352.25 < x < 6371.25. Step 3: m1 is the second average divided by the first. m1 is 1.01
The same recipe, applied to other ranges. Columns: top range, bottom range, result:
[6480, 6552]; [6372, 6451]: 1.08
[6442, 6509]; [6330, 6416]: 1.05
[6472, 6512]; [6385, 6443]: 1.06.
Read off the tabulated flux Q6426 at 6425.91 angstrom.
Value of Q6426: 12.3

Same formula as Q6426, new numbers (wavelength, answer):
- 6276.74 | 11.1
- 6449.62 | 11.7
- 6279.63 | 11.9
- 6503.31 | 12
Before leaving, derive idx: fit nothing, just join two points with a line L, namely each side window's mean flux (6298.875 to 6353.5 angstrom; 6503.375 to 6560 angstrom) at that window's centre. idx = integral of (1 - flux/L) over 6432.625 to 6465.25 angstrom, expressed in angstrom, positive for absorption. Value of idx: 1.1 angstrom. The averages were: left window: 11.5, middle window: 11.6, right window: 12.4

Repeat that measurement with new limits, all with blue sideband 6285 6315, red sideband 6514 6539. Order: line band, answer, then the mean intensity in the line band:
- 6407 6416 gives 0.31 angstrom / 11.4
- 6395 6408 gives 0.31 angstrom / 11.5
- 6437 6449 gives 0.42 angstrom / 11.6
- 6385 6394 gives 0.10 angstrom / 11.6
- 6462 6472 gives 0.33 angstrom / 11.7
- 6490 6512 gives 1.20 angstrom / 11.6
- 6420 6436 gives 0.32 angstrom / 11.7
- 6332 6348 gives -0.44 angstrom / 11.7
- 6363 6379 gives 0.05 angstrom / 11.6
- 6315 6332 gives -0.37 angstrom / 11.6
